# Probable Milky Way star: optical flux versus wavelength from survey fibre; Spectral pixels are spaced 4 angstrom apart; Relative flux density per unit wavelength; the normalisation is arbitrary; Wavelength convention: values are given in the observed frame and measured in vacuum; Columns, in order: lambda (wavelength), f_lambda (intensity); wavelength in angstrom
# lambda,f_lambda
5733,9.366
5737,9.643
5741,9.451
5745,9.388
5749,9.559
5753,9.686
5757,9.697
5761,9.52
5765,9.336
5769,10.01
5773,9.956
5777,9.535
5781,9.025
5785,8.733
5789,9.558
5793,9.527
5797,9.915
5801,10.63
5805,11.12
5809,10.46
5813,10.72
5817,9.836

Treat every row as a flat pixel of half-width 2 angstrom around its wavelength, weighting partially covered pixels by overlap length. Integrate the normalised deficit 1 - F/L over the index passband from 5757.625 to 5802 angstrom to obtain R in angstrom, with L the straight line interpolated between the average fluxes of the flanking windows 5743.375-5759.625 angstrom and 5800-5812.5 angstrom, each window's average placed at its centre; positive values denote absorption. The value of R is 2.6 angstrom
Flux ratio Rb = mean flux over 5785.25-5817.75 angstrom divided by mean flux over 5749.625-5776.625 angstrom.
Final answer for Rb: 1.05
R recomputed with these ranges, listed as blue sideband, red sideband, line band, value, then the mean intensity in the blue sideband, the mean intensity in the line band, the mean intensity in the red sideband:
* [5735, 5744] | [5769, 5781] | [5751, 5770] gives 0.0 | 9.53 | 9.63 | 9.67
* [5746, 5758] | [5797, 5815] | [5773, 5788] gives 1.3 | 9.62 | 9.24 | 10.6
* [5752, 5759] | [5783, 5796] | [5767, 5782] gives -0.3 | 9.69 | 9.67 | 9.32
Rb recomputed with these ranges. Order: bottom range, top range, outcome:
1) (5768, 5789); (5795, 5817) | 1.11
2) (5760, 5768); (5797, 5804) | 1.11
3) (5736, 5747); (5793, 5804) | 1.08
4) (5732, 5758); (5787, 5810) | 1.07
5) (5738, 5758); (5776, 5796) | 0.97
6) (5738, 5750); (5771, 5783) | 1.00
